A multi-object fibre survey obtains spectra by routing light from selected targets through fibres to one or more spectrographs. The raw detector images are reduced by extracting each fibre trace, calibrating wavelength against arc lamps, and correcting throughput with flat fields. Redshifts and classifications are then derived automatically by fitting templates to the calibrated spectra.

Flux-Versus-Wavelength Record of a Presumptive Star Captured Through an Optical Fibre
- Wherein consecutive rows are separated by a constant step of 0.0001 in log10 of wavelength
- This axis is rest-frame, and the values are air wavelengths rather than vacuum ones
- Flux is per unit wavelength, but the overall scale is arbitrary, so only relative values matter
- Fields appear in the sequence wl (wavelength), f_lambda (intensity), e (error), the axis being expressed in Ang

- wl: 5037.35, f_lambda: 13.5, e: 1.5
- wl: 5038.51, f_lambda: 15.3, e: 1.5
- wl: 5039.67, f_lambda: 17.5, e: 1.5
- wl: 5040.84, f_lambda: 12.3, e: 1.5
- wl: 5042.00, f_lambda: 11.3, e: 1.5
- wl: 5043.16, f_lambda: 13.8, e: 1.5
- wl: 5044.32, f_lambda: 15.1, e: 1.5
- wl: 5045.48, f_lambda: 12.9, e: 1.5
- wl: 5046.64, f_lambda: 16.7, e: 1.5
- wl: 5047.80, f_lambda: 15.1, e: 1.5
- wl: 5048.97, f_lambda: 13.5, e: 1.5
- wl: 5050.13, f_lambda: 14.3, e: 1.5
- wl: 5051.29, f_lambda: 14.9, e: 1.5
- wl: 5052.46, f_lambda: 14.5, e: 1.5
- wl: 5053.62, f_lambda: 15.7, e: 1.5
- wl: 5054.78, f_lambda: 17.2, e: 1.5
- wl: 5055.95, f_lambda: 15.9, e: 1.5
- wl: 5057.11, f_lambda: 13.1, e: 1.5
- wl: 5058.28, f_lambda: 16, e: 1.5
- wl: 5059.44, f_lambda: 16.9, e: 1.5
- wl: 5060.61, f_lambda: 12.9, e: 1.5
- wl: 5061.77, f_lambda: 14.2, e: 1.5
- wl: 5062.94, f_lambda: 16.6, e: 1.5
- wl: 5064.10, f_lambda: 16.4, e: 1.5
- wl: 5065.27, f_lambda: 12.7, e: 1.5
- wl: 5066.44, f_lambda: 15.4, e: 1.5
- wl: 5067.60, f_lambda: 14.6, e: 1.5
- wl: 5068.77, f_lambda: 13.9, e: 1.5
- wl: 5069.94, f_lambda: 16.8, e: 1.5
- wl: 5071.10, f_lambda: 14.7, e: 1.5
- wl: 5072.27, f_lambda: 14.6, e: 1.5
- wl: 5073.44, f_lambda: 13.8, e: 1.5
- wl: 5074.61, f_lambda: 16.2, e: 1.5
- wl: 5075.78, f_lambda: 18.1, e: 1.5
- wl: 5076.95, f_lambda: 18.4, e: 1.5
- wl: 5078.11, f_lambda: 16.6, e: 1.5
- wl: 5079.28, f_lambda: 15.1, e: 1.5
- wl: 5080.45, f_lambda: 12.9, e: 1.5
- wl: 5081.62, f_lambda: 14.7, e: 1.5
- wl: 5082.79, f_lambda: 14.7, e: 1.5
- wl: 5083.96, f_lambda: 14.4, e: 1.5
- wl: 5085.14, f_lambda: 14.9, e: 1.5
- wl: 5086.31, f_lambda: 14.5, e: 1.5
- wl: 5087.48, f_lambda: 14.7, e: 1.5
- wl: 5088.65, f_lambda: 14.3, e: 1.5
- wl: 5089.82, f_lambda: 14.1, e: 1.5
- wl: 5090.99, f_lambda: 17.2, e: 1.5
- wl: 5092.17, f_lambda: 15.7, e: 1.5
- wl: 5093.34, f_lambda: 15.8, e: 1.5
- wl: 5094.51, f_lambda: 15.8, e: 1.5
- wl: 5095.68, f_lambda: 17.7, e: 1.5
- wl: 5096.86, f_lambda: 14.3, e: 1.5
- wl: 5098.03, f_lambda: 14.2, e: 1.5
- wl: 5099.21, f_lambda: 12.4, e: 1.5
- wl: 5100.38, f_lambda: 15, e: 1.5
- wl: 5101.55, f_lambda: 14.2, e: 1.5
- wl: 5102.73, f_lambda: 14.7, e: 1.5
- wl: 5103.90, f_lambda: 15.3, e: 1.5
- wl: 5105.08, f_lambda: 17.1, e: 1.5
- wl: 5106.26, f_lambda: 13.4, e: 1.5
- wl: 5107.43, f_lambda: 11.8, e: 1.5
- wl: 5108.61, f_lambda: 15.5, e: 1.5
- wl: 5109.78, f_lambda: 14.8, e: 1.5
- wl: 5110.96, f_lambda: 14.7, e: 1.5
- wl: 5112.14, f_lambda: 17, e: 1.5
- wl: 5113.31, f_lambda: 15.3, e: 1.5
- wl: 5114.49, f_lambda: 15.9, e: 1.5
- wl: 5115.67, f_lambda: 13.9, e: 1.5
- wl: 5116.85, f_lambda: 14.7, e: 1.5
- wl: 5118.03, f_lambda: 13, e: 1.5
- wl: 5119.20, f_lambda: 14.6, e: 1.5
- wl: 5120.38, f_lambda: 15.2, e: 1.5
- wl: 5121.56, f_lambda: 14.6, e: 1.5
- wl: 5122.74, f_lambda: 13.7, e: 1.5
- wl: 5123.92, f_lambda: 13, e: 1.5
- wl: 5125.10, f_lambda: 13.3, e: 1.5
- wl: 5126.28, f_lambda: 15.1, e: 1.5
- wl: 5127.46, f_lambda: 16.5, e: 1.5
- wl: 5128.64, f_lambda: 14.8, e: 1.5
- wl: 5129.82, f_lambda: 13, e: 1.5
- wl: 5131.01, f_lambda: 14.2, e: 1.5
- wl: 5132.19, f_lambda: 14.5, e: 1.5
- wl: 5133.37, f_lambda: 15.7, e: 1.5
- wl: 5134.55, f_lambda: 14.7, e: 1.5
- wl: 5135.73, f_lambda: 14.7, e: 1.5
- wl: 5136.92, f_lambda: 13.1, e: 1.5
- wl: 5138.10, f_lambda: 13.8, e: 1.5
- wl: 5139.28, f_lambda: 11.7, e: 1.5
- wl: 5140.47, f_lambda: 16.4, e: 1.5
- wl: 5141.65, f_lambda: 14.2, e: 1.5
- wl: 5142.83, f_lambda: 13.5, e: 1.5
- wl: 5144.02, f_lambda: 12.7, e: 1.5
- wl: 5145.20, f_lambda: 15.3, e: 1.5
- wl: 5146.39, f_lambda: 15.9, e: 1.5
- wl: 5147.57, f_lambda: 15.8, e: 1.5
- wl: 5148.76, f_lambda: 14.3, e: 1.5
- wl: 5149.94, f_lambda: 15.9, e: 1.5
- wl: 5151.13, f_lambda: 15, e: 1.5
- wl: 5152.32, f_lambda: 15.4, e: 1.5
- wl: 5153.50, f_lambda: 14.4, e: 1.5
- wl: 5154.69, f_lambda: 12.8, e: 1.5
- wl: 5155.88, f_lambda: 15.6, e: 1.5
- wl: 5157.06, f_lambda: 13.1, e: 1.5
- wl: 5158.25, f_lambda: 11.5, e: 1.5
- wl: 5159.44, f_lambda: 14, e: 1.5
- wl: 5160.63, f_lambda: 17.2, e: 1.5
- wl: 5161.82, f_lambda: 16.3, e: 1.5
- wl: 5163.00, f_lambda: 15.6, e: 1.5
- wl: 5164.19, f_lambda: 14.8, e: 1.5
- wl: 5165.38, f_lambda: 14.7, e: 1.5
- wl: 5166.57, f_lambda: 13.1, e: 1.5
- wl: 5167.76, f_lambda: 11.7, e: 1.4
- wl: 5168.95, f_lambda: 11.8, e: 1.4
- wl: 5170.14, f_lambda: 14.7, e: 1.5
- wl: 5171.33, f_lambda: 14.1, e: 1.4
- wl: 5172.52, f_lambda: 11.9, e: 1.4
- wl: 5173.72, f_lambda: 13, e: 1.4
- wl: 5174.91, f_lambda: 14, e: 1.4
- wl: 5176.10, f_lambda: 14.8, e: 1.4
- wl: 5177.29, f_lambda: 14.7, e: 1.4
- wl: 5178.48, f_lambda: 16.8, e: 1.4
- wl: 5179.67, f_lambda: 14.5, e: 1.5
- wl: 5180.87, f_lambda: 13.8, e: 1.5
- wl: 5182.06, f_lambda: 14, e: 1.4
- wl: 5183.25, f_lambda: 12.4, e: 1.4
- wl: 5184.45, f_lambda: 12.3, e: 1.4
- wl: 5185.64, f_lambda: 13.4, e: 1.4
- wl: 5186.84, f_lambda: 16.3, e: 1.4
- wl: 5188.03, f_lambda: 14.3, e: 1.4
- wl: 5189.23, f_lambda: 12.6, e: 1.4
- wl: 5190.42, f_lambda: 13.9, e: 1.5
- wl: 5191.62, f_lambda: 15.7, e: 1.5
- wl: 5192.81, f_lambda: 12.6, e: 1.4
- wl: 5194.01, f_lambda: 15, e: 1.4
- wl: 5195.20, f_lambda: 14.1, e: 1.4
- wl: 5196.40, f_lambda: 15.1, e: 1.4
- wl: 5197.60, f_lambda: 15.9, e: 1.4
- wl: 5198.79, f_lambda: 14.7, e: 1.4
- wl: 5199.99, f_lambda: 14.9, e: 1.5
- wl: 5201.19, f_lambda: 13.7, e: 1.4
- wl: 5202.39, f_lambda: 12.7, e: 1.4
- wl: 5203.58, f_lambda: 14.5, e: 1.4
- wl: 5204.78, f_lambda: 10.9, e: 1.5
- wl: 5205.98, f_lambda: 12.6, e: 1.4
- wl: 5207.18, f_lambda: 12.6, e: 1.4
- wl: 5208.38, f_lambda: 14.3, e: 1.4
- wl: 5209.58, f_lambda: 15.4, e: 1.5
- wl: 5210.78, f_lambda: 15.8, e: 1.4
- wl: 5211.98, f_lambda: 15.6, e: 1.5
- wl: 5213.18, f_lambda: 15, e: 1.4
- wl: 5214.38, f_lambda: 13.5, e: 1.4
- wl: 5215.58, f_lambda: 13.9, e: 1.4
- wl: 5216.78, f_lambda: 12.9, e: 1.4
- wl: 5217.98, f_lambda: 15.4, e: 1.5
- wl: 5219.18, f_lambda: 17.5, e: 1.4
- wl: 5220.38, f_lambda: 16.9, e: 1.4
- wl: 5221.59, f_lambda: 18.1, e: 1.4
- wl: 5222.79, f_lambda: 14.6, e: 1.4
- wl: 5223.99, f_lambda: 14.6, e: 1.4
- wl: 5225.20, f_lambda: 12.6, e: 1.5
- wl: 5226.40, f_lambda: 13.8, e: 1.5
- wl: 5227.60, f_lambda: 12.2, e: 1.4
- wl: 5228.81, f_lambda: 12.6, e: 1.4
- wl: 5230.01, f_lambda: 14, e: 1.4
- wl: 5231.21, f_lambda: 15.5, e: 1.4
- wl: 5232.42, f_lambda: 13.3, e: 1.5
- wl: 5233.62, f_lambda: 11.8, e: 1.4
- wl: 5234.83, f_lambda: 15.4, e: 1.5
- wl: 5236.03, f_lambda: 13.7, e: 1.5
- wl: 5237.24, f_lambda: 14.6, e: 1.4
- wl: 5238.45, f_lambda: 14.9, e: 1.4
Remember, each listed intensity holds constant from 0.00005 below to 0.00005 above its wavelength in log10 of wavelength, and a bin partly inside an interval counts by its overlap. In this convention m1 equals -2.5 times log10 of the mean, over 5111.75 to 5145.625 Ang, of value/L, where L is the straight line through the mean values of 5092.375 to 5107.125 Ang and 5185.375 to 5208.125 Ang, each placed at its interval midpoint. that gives 0.02 mag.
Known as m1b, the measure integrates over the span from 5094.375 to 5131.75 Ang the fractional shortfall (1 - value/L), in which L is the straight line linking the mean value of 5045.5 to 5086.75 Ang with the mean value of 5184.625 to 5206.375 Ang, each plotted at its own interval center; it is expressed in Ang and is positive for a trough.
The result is 0.3 Ang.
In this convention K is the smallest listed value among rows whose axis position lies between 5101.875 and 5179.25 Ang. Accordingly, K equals 11.5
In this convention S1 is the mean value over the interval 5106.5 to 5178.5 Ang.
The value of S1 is 14.4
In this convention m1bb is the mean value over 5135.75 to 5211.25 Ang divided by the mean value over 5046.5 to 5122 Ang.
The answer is 0.94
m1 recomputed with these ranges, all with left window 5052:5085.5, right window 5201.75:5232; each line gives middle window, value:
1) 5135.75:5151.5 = 0.02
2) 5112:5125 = 0.03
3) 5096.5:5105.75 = 0.03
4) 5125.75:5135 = 0.00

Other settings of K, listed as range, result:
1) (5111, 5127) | 13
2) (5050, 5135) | 11.8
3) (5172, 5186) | 11.9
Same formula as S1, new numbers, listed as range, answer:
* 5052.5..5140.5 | 14.9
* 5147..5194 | 14.2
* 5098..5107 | 14.5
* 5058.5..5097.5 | 15.3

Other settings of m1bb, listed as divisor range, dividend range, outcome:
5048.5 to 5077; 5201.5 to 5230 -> 0.94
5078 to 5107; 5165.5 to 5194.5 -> 0.93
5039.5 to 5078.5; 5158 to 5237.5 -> 0.94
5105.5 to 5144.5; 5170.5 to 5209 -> 0.97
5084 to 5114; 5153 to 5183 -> 0.94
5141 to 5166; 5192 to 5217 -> 0.96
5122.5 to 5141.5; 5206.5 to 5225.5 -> 1.05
